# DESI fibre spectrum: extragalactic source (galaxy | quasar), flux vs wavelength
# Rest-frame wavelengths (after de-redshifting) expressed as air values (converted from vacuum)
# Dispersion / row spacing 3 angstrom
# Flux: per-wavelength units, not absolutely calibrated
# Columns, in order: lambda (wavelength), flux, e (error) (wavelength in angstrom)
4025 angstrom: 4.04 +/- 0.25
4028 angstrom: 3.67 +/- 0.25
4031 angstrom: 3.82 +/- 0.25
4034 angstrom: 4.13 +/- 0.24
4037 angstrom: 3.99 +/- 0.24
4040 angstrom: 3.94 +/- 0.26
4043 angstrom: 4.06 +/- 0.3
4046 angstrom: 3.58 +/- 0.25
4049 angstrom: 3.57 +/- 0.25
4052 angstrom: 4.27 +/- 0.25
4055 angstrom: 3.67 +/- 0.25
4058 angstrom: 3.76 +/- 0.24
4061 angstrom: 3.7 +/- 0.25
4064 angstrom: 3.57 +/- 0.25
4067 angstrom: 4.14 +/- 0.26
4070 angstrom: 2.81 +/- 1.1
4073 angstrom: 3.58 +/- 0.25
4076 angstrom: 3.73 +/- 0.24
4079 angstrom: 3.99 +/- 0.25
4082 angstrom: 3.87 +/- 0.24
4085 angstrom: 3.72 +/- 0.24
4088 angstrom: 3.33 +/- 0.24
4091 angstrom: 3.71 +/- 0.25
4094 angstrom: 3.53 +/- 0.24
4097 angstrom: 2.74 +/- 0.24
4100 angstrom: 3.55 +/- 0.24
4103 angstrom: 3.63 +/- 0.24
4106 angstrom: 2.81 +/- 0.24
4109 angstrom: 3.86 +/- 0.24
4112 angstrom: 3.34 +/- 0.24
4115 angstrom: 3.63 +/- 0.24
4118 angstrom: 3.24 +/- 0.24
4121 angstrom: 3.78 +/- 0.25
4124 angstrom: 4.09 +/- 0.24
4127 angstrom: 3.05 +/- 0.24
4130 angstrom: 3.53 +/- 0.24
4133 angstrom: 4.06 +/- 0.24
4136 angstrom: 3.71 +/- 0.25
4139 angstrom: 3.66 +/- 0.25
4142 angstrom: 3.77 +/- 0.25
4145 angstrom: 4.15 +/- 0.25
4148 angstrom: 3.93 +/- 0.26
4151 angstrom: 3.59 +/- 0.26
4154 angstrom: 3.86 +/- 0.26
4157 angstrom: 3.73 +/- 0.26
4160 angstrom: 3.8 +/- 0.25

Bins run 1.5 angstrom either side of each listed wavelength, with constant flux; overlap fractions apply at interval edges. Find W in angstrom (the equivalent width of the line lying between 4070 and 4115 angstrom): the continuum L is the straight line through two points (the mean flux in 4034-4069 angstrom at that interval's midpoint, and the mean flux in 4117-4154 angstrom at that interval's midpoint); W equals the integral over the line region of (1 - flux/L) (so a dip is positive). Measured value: 3.3 angstrom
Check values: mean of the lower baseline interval 3.84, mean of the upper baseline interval 3.73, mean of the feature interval 3.51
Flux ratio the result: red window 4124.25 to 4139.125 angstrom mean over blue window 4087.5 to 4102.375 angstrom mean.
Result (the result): 1.07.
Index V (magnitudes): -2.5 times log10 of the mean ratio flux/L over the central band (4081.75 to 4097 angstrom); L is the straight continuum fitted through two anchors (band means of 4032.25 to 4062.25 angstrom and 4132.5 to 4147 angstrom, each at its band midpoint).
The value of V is 0.10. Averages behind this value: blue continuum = 3.87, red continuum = 3.86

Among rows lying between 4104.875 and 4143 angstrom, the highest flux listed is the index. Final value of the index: 4.09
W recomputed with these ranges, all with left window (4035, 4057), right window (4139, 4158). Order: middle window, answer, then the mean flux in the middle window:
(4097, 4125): 2.5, 3.49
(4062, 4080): 1.1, 3.63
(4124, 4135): 0.6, 3.63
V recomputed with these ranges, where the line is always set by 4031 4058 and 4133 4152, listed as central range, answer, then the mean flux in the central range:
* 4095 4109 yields 0.18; 3.27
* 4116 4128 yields 0.08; 3.56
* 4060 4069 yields 0.03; 3.75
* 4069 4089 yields 0.08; 3.6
